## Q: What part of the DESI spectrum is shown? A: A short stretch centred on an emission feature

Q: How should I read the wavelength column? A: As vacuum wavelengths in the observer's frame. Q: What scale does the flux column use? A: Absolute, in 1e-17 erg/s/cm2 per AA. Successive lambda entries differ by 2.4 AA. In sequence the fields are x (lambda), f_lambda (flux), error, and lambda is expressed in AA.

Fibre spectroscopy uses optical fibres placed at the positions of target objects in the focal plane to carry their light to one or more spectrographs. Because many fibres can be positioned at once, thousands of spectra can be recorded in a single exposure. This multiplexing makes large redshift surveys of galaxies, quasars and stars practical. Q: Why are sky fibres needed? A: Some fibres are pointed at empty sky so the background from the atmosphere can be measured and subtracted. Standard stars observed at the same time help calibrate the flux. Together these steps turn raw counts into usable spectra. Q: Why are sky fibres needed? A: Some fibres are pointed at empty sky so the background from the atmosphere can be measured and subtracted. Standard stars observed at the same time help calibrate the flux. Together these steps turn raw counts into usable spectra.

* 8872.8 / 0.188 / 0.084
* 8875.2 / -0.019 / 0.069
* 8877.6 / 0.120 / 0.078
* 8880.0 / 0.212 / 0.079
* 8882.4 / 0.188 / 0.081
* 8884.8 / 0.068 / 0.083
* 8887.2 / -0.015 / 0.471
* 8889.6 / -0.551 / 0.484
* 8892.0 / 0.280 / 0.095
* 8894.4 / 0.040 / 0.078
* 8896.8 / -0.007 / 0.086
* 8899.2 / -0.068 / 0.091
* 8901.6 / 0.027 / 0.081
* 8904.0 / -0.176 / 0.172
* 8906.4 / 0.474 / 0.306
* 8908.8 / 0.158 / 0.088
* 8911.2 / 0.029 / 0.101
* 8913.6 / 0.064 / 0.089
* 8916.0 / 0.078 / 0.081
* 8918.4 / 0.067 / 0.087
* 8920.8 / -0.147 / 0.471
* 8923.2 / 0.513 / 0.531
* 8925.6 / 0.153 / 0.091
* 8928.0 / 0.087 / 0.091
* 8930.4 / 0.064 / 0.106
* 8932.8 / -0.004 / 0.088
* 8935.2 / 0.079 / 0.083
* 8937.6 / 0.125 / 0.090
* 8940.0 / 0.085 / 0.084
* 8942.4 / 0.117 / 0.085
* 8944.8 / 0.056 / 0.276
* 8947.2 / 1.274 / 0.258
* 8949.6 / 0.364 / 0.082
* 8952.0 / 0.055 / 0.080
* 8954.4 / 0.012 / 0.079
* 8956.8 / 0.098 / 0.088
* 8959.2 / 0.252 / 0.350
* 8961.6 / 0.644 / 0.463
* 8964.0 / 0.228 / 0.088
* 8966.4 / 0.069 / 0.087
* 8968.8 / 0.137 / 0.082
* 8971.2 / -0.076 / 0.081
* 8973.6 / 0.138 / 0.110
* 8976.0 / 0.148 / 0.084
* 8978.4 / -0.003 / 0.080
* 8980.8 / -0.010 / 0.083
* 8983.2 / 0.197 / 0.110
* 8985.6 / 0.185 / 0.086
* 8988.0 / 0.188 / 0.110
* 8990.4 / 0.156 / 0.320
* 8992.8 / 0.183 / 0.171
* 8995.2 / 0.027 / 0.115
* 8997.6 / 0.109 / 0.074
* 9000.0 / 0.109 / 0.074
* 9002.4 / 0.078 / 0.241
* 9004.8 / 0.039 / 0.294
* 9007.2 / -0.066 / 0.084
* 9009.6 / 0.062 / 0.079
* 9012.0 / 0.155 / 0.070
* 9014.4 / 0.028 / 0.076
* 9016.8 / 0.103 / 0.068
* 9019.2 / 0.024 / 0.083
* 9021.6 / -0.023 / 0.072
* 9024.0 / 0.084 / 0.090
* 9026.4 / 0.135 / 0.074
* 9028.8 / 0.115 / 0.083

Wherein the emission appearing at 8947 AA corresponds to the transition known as H-beta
